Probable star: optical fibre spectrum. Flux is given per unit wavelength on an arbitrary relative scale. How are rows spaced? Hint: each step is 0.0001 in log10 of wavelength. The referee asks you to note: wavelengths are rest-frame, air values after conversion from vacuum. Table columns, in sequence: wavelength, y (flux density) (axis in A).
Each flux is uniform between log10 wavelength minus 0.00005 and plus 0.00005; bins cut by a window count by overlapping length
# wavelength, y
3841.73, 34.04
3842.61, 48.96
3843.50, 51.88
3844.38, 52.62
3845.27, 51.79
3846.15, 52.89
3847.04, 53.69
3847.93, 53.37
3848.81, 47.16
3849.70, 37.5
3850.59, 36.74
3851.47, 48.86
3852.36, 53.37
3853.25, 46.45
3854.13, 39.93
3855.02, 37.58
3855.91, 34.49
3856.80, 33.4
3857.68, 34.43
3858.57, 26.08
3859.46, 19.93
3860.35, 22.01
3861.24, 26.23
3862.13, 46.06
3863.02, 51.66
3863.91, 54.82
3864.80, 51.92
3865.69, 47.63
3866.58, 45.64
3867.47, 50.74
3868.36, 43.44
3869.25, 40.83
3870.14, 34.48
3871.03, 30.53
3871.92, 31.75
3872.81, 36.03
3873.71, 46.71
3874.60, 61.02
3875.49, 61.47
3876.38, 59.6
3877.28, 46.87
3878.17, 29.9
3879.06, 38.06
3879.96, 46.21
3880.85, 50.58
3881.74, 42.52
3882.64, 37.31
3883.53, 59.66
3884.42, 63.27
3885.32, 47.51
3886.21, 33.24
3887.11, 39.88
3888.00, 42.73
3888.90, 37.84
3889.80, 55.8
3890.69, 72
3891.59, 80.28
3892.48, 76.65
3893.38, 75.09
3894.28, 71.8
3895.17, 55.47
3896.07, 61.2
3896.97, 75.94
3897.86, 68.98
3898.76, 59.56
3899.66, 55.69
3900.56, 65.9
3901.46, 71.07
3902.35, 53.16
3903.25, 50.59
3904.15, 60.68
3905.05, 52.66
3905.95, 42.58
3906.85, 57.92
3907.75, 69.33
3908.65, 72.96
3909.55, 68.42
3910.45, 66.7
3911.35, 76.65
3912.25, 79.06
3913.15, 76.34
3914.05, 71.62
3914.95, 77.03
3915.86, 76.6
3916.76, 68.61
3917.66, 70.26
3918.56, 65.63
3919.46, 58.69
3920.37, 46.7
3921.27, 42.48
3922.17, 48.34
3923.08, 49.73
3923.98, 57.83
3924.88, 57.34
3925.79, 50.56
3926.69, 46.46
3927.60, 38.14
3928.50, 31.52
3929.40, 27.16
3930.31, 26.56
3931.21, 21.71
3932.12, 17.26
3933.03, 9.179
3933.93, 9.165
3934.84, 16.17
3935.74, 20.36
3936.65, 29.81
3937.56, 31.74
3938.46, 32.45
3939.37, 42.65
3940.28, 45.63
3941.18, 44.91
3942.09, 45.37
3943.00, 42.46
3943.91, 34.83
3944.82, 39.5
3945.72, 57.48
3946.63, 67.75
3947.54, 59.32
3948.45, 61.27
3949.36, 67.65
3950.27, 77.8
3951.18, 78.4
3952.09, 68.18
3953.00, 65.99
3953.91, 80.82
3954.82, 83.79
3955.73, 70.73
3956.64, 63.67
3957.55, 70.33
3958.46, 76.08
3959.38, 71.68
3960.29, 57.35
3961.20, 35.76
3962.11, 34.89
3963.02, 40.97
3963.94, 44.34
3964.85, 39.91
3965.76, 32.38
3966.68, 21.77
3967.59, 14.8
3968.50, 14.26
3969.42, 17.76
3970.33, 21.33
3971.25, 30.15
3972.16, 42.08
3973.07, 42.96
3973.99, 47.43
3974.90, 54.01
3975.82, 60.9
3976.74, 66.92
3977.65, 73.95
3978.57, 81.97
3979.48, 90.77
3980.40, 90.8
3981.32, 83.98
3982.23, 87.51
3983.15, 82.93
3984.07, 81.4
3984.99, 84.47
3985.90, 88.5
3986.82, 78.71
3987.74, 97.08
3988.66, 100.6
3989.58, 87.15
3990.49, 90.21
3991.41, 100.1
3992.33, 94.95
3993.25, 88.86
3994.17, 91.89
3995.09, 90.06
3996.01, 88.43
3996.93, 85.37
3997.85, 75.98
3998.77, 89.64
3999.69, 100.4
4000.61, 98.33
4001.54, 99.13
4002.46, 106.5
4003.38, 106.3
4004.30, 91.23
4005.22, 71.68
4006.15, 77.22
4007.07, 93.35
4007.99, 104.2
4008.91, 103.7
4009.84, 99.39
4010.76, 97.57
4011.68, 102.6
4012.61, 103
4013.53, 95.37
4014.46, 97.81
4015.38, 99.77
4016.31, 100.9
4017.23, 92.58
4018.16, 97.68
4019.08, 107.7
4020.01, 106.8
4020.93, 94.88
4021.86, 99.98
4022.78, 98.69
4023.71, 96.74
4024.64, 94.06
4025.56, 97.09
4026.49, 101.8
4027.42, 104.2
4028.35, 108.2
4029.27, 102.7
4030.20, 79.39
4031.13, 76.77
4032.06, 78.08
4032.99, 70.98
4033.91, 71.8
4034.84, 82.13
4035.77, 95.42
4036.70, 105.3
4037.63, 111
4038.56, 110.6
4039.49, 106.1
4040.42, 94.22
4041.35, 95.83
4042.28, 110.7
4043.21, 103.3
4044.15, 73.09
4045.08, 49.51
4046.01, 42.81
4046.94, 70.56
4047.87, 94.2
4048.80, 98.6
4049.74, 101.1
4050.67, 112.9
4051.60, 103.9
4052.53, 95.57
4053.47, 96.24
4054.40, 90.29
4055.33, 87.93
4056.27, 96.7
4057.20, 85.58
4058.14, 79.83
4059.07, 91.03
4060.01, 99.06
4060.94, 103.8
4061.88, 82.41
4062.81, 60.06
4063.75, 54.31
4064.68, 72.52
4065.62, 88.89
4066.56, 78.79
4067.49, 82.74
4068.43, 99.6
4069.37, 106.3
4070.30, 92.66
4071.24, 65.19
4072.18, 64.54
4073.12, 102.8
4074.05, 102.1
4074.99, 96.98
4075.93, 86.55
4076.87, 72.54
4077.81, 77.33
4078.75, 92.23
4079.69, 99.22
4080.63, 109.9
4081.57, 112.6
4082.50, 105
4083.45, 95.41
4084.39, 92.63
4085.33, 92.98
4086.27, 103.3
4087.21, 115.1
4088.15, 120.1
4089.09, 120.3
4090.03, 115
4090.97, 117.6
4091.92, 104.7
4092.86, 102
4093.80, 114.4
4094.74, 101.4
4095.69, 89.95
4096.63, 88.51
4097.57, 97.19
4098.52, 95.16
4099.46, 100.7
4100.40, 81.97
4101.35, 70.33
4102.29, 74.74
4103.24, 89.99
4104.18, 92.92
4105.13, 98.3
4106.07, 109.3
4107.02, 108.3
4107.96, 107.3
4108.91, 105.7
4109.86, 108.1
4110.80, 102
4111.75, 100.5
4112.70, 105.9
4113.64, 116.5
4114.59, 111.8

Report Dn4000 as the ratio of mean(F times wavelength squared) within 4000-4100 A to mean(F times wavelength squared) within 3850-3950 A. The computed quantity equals 2.07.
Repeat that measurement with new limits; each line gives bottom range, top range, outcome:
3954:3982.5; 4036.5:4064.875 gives 1.73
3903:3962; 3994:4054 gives 1.84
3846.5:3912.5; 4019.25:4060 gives 1.97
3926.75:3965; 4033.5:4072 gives 1.98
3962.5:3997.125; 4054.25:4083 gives 1.39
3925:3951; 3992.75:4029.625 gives 2.52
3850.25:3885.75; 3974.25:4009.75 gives 2.18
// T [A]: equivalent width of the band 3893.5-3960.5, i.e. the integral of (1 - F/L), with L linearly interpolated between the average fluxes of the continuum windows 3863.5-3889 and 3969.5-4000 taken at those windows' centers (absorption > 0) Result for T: 4.61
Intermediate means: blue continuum 45.3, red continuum 77.1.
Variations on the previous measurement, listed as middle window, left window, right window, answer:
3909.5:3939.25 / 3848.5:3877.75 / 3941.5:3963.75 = 3.6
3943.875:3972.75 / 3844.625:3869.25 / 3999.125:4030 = 9.7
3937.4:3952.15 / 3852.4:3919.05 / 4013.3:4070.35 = 3.3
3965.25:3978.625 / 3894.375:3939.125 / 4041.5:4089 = 5.3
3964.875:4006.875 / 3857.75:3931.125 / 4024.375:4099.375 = 1.0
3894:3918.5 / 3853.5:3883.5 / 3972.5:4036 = -4.9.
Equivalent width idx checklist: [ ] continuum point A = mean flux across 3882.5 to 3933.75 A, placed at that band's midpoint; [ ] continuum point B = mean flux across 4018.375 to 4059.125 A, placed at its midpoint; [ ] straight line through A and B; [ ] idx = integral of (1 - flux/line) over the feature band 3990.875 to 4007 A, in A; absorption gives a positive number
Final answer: -2.01 A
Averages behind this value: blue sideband 55.9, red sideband 92.7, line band 91.5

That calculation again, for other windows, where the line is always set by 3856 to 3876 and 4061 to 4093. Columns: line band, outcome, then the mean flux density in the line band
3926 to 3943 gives 8.09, 30.4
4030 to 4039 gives -0.56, 88.4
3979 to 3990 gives -2.70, 87.8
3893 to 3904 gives -3.32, 63.6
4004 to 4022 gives -4.44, 96.9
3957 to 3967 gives 2.53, 48.2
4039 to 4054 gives -0.79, 90.6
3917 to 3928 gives 0.35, 53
